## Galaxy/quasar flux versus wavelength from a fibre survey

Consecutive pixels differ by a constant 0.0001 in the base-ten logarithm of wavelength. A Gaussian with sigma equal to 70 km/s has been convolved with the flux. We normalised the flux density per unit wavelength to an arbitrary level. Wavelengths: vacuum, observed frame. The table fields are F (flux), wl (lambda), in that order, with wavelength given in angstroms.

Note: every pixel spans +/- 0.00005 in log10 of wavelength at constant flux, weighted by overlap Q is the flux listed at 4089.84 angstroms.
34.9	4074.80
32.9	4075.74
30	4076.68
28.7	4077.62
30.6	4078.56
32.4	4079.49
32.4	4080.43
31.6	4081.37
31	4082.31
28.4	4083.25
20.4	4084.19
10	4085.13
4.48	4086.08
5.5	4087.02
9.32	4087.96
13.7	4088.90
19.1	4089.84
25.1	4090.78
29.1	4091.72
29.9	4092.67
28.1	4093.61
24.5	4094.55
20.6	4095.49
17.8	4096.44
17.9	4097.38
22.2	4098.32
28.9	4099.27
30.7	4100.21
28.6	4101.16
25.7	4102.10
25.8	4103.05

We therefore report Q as 19.1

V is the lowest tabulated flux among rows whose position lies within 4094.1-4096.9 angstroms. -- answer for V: 17.8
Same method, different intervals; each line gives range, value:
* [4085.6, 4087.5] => 4.48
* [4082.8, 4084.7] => 20.4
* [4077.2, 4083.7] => 28.4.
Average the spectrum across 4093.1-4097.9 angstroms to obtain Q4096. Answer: 21.9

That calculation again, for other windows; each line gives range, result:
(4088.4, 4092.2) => 21.6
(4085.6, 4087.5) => 5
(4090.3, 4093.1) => 27.9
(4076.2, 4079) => 29.7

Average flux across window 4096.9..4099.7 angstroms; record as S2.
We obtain 22.9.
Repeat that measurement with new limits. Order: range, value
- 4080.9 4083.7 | 30.3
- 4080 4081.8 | 32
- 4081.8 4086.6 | 18.8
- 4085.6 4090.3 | 10.4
